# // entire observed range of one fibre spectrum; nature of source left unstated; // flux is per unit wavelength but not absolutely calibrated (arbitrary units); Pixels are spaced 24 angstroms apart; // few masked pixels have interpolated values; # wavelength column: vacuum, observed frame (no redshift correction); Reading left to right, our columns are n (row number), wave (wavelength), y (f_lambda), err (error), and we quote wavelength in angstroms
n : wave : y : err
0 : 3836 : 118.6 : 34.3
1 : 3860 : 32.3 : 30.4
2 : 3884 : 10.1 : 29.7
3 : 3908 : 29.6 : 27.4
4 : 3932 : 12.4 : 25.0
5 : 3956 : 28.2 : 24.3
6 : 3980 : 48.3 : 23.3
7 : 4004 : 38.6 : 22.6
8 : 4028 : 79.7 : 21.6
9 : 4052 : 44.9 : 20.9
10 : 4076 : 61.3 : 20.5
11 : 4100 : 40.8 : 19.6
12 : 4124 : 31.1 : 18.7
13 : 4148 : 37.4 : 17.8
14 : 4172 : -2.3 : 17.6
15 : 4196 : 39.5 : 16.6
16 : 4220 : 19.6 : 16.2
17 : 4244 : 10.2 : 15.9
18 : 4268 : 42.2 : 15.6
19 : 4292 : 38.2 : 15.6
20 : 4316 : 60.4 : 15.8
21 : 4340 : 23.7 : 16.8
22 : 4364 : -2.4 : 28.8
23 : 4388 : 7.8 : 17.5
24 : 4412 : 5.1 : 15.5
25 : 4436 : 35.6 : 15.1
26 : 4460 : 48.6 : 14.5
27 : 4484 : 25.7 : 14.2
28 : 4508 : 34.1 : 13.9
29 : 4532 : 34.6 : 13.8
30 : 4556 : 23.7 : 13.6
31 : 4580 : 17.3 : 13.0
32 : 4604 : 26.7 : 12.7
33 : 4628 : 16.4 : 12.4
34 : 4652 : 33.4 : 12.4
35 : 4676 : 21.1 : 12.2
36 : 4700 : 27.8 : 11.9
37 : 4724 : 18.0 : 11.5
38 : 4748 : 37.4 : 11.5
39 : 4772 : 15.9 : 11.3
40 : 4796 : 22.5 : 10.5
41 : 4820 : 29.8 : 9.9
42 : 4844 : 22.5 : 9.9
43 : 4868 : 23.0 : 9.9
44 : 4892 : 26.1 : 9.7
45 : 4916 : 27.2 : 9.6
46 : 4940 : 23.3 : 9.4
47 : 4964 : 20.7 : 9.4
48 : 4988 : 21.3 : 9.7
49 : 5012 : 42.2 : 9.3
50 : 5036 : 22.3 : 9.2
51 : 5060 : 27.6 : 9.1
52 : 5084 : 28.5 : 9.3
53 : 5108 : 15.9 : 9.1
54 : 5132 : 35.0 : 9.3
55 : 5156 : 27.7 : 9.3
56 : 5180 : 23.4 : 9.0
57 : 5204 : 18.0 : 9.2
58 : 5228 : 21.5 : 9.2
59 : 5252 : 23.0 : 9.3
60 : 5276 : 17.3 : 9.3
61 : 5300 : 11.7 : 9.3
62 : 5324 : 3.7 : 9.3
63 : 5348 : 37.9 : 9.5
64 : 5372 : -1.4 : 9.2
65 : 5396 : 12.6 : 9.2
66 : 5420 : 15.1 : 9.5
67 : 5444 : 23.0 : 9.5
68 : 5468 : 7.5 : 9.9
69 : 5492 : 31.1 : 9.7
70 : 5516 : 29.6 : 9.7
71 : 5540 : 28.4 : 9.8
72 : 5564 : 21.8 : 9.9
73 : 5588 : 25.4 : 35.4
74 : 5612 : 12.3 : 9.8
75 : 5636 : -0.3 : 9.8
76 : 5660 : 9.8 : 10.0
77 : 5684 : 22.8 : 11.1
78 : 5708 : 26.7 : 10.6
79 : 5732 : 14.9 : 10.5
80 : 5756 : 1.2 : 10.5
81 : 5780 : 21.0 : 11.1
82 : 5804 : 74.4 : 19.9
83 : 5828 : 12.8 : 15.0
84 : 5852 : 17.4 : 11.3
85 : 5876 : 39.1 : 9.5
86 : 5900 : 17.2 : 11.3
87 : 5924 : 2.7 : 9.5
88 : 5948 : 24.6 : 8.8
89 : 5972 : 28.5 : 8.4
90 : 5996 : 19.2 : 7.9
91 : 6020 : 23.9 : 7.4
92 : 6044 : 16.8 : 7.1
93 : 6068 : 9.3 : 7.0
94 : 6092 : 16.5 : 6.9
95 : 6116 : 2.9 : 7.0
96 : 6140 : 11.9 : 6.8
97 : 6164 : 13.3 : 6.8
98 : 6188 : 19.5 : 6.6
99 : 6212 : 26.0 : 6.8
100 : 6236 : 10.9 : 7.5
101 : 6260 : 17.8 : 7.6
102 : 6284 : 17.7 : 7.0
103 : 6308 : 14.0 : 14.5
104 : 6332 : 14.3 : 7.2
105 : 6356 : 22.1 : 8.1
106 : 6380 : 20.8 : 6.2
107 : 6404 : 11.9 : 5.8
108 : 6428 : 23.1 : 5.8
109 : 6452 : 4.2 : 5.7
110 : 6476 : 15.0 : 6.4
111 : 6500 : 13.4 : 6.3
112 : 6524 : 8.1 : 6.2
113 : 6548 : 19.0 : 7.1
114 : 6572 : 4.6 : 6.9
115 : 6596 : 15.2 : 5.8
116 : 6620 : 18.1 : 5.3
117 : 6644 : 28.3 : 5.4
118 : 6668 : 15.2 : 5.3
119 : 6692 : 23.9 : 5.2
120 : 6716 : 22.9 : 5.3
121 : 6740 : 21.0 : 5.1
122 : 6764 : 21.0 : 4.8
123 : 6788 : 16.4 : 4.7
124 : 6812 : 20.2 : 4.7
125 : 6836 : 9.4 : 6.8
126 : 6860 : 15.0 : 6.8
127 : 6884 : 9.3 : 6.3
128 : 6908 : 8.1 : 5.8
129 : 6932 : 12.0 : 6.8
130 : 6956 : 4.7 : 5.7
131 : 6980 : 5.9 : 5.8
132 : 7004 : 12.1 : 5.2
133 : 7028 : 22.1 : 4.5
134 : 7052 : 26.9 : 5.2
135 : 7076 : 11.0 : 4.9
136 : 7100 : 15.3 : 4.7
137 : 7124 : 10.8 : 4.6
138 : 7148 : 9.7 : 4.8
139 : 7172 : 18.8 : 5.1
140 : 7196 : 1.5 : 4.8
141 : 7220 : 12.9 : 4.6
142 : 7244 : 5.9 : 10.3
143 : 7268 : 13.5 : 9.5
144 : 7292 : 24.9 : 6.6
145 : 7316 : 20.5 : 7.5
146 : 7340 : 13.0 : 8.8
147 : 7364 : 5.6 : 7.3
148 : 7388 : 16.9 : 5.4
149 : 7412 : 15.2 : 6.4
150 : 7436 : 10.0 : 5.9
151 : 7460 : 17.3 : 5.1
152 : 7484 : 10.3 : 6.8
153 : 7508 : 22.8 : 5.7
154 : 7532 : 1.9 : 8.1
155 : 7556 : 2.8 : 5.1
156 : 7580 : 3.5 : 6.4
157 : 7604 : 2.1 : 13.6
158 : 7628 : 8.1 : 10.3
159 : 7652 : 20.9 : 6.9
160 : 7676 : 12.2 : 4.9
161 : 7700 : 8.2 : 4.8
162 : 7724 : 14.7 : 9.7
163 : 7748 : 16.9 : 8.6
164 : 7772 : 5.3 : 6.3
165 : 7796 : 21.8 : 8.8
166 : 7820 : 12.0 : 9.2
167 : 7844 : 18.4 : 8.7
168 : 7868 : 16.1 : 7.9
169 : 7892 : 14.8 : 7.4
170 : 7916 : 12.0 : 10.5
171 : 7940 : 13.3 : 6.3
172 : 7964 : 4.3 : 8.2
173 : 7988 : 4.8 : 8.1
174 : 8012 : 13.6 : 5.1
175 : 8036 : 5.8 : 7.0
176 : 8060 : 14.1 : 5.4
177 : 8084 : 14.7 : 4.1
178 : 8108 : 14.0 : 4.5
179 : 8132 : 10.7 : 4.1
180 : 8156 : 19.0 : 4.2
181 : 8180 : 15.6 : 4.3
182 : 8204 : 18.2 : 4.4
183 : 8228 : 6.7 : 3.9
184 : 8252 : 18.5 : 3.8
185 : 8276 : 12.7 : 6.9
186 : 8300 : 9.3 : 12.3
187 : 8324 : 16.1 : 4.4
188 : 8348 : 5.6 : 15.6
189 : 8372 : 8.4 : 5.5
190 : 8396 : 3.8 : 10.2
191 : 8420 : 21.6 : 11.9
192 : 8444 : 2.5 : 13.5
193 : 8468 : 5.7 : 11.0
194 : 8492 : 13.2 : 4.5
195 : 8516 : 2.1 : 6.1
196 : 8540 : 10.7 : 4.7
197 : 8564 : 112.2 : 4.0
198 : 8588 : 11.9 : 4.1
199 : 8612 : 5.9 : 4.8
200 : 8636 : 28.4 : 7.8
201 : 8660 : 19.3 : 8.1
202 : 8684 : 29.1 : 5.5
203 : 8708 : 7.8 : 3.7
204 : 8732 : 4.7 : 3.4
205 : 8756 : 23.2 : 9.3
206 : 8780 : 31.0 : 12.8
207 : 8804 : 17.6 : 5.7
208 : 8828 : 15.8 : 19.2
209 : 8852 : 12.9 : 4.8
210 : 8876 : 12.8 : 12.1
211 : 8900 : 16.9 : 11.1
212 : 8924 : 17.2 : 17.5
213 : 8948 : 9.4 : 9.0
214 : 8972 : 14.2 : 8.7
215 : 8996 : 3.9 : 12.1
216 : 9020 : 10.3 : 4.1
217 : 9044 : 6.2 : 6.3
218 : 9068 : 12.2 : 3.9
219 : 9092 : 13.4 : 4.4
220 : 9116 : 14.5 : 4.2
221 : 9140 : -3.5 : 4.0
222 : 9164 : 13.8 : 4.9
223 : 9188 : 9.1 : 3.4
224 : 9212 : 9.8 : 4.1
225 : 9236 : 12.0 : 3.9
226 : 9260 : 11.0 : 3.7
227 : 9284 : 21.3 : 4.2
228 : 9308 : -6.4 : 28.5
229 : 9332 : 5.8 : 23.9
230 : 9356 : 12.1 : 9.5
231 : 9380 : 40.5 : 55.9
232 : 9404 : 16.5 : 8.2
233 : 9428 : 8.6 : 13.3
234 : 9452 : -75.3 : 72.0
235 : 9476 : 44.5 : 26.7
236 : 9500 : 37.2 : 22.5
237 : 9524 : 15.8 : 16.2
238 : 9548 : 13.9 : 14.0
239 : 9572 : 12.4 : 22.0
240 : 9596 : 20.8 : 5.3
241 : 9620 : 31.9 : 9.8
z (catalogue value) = 1.30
